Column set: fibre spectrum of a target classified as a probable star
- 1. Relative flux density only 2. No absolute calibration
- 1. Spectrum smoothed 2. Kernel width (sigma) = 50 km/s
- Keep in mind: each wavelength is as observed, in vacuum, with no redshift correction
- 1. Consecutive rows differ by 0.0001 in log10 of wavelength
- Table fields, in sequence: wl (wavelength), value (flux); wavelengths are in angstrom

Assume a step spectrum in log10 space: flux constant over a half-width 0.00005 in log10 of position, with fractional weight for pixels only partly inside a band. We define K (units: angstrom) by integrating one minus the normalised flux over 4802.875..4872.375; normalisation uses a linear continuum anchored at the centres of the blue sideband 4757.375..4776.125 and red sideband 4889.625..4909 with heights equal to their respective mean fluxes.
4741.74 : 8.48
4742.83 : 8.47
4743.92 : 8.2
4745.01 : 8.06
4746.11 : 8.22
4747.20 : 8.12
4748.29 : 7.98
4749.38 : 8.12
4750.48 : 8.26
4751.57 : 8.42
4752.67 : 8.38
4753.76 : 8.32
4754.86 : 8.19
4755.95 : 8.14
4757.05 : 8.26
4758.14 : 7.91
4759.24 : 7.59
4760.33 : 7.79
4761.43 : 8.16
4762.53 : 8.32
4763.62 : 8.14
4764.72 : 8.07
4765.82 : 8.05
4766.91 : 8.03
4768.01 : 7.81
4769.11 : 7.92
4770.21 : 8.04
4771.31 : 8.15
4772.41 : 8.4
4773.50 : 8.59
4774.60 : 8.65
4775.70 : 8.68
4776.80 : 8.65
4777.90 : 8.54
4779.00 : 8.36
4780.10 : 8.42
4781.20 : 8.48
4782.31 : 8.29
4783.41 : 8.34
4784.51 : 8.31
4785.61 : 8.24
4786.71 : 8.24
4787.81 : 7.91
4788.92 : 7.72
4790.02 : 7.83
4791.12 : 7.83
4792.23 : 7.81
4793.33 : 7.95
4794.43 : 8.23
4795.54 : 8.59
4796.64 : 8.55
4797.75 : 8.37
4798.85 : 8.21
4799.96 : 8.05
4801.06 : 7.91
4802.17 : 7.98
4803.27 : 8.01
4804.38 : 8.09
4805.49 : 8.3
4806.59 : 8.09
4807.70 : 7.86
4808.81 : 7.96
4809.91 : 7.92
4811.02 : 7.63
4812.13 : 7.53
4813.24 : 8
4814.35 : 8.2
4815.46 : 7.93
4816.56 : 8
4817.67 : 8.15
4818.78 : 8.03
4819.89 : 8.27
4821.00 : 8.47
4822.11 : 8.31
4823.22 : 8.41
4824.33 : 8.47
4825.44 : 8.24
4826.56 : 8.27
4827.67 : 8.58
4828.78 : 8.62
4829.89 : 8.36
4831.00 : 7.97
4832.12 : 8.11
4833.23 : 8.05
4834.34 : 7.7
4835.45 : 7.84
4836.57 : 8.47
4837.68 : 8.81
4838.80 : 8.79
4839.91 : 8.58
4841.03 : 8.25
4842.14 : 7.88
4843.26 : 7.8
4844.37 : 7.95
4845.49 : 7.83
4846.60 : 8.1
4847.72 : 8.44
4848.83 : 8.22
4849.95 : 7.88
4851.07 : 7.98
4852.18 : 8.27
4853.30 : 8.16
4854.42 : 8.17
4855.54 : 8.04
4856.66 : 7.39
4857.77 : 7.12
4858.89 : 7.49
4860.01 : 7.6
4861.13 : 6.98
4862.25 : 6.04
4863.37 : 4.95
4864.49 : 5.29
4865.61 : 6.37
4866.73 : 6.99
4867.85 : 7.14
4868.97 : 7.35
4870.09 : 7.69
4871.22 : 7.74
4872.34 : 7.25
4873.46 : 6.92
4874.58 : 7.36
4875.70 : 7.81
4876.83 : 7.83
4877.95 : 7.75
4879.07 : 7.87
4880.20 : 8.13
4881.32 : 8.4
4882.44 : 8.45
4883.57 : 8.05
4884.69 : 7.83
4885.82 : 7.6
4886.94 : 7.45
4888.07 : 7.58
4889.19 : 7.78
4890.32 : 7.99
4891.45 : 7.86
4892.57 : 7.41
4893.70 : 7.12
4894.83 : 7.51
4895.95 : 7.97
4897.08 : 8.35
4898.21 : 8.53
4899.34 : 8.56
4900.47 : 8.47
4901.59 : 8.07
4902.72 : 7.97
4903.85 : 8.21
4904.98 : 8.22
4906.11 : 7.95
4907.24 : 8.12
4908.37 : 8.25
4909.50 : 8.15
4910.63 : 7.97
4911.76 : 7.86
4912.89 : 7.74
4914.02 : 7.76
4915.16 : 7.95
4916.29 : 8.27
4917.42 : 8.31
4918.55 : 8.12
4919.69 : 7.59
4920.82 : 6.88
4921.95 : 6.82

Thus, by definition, 2.0 angstrom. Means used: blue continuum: 8.14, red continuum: 8.03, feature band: 7.85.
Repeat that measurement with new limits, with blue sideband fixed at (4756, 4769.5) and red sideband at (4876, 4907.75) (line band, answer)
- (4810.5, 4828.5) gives -0.39 angstrom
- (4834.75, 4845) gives -0.35 angstrom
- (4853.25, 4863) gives 0.76 angstrom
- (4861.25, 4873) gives 1.88 angstrom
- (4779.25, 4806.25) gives -0.52 angstrom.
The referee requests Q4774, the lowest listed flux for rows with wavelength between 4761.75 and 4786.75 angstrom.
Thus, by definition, 7.81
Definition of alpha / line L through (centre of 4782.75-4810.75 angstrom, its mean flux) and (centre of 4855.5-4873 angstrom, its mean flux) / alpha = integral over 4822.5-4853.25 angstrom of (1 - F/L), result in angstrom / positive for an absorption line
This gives -3.5 angstrom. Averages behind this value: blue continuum 8.09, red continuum 6.93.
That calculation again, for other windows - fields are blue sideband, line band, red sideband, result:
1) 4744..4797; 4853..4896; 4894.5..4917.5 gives 3.6 angstrom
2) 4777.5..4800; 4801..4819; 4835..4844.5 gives 0.6 angstrom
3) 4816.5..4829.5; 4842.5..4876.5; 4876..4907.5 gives 3.0 angstrom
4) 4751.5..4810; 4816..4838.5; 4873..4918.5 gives -0.5 angstrom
